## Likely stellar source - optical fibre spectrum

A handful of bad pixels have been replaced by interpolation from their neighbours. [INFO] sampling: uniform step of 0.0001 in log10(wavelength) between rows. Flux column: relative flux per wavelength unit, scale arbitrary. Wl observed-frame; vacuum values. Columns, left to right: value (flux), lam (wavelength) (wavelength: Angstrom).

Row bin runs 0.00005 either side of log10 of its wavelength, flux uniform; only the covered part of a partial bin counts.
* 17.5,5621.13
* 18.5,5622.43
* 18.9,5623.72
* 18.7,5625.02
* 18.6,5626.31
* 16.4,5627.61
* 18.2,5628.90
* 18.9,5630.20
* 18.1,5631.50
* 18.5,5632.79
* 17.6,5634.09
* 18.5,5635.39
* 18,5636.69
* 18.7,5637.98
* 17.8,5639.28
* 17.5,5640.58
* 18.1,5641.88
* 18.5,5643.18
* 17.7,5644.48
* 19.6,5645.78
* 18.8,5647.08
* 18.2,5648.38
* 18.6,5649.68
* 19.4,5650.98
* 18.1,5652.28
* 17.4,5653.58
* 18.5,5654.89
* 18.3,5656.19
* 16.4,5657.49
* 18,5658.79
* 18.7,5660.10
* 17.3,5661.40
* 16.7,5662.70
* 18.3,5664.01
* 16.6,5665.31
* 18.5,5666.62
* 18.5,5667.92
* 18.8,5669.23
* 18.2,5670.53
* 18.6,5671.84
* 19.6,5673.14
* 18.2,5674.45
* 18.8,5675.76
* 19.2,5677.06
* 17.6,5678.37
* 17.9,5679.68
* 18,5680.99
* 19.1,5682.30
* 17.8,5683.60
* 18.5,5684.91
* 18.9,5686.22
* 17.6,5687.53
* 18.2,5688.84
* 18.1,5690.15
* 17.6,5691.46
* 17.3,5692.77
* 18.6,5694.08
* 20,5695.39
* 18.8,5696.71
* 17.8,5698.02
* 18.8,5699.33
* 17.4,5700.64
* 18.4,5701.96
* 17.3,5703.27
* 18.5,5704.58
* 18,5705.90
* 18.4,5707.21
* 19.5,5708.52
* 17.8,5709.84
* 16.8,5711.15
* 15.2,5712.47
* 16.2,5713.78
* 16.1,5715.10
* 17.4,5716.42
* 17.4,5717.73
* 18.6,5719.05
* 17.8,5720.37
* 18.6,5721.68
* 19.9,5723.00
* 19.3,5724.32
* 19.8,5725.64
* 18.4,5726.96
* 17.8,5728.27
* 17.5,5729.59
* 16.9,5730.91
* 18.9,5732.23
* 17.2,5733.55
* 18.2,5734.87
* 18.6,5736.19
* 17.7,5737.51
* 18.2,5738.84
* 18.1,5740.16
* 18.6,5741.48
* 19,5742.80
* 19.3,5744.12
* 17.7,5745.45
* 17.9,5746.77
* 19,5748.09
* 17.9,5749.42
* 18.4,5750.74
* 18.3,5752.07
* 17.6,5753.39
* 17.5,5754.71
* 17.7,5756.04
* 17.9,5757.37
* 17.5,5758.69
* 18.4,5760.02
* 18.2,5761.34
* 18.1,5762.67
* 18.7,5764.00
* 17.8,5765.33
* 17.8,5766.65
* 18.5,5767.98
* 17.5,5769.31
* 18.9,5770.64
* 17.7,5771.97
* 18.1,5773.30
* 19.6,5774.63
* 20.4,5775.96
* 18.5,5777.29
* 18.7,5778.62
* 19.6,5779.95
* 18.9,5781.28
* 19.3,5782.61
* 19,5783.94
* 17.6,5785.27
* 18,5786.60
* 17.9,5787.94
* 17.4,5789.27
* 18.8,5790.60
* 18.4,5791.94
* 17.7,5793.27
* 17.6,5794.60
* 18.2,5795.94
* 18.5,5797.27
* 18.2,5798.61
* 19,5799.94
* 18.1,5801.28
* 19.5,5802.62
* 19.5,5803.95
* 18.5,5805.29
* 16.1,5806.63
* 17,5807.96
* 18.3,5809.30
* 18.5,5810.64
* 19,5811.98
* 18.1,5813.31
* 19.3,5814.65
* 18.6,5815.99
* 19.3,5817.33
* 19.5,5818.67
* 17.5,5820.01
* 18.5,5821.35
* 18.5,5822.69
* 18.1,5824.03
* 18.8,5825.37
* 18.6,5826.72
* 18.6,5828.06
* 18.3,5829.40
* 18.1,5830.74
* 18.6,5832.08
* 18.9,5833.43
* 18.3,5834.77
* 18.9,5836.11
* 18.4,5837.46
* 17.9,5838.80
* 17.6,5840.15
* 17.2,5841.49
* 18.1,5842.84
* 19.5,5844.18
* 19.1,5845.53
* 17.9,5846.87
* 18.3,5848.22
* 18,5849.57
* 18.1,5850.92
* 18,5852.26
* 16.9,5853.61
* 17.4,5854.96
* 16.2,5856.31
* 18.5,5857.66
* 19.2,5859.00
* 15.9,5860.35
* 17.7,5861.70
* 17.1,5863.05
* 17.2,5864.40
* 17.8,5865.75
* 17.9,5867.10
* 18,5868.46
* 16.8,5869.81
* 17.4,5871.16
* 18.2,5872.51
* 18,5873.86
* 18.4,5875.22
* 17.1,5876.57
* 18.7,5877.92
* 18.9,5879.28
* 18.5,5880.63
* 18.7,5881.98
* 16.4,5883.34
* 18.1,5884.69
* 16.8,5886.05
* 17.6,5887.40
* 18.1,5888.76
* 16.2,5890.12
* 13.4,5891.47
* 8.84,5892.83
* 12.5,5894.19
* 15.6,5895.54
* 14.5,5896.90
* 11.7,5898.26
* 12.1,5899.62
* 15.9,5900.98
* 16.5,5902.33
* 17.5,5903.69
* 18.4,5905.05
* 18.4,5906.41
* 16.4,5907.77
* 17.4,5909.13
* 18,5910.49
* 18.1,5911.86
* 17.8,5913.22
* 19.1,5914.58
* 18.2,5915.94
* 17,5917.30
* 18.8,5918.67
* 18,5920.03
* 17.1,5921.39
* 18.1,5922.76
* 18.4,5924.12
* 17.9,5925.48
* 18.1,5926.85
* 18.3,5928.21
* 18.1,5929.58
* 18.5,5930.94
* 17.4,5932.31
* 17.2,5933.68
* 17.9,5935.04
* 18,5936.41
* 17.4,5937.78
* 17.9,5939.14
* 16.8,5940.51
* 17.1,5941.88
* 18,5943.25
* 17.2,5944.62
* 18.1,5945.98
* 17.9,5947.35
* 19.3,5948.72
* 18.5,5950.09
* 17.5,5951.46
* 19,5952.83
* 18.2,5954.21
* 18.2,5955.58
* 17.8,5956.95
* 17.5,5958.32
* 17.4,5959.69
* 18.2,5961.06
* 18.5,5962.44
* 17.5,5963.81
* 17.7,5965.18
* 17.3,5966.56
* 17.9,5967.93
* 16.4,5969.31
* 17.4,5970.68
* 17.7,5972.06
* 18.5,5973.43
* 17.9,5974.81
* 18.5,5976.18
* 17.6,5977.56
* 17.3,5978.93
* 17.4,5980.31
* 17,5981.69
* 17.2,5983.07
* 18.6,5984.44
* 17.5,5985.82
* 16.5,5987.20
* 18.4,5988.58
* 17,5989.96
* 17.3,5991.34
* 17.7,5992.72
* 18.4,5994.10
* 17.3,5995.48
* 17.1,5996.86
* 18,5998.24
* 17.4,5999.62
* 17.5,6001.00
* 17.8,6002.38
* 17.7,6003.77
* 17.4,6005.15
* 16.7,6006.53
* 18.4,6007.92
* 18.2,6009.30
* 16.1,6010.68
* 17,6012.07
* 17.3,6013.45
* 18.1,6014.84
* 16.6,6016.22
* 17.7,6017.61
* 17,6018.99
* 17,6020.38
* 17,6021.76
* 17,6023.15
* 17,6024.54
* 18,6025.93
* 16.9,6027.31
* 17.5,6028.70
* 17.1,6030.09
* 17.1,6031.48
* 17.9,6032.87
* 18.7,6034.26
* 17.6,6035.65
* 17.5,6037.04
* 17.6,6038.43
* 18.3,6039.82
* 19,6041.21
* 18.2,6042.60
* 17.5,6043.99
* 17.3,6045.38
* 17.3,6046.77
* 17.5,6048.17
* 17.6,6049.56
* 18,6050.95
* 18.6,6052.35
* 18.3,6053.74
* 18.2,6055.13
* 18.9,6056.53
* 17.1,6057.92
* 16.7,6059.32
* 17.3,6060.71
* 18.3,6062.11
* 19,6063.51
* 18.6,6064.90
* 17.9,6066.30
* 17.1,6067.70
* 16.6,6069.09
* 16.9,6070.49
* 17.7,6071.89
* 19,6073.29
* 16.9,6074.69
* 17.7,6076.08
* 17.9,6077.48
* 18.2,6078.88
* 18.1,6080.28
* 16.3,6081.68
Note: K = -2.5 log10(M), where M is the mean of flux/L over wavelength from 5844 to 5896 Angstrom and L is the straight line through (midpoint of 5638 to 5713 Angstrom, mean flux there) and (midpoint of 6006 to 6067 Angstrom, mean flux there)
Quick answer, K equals 0.04 mag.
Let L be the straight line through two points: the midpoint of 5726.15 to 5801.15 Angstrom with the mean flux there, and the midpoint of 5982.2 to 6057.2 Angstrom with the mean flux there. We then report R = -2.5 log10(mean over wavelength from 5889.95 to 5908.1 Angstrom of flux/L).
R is 0.21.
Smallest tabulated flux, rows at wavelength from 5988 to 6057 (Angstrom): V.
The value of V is 16.1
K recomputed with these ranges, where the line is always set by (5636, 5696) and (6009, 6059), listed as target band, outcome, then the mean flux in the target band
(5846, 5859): 0.01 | 17.8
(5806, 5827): -0.02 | 18.4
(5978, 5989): 0.01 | 17.5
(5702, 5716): 0.04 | 17.4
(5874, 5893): 0.05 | 17.1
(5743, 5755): -0.01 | 18.2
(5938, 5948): 0.01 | 17.6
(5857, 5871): 0.02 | 17.6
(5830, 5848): -0.02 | 18.3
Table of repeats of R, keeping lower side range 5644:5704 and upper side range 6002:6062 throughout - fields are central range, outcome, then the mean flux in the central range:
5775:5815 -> -0.03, 18.5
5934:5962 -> -0.01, 17.9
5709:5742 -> 0.02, 17.9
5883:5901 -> 0.21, 14.8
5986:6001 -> 0.01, 17.5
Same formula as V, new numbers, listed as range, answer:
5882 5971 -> 8.84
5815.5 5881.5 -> 15.9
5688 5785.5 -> 15.2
